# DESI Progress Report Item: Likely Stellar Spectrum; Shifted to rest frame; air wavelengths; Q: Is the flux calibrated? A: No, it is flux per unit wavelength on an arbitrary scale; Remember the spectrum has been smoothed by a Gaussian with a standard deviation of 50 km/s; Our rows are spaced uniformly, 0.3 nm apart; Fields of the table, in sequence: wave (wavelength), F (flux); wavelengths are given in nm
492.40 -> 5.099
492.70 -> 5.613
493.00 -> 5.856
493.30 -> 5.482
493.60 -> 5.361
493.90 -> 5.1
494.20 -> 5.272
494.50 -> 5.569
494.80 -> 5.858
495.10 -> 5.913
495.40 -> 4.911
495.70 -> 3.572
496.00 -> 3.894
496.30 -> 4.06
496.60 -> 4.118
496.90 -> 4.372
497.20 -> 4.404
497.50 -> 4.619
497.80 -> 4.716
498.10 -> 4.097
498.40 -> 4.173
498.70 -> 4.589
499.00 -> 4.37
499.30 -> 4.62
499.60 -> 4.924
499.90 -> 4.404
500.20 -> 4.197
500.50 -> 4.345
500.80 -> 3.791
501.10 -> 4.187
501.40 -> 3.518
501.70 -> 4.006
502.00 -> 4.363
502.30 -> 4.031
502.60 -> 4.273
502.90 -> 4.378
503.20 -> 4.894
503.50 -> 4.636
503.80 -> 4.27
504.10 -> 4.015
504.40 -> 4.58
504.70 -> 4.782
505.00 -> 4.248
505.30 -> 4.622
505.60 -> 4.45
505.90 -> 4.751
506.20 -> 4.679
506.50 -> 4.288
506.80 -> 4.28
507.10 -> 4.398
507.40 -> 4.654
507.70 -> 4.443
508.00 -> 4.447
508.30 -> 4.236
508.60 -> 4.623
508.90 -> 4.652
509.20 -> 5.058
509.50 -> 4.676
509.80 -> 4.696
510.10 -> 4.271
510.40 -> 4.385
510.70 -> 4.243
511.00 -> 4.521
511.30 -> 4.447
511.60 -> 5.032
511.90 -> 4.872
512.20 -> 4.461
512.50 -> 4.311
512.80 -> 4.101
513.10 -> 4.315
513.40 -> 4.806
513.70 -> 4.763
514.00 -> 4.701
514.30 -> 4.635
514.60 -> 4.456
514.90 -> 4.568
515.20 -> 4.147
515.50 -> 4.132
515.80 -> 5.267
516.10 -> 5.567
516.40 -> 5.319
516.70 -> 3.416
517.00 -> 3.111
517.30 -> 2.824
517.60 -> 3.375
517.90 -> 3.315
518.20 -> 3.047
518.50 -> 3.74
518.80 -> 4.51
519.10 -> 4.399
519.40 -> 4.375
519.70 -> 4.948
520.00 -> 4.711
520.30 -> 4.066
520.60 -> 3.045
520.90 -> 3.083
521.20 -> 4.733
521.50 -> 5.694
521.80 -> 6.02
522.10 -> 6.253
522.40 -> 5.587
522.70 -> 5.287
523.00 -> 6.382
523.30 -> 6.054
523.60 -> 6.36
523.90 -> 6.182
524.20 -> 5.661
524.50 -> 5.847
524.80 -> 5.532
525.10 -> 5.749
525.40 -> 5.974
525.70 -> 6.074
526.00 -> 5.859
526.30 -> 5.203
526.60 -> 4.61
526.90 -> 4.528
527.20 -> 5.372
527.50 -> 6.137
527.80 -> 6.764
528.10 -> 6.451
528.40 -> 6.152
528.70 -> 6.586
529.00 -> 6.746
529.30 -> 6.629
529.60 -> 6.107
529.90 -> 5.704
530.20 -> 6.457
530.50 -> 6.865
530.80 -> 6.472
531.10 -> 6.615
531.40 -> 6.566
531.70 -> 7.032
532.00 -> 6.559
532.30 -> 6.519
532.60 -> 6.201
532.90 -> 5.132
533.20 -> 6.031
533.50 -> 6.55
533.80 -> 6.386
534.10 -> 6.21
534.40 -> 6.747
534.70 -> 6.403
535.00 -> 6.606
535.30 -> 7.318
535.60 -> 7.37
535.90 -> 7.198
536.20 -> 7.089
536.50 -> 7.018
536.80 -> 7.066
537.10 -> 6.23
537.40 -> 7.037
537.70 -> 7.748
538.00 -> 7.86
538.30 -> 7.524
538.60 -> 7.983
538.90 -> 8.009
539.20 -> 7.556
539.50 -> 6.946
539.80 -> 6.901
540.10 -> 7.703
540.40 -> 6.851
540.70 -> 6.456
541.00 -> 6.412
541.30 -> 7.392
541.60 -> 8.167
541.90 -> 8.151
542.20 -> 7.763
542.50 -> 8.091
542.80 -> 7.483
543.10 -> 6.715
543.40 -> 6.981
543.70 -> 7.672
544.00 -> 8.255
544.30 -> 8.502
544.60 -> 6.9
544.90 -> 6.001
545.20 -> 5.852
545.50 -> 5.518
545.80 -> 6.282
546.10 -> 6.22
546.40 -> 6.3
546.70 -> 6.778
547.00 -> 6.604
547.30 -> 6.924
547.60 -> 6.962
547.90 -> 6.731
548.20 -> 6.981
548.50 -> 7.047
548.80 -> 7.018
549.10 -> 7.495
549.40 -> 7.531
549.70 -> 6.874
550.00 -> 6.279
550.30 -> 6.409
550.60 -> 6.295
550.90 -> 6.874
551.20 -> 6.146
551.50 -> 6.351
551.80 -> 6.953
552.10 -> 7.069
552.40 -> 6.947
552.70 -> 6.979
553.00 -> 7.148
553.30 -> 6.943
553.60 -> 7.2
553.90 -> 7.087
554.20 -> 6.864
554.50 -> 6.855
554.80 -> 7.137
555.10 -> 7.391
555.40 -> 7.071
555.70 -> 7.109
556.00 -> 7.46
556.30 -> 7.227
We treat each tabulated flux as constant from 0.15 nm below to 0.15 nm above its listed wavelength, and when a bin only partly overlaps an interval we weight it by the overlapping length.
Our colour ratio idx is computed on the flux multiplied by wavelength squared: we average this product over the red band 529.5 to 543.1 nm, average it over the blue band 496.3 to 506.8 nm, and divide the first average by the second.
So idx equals 1.8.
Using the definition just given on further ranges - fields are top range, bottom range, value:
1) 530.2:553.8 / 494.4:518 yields 1.79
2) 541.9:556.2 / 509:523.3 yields 1.74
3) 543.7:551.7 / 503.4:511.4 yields 1.75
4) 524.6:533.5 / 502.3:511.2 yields 1.48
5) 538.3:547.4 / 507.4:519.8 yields 1.82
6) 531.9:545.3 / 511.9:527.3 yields 1.58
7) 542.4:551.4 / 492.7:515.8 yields 1.77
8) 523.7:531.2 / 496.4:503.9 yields 1.54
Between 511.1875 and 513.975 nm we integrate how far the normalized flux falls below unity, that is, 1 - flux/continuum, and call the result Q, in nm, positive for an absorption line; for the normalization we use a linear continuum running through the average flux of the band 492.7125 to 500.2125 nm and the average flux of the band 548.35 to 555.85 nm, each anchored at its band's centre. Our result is 0.42 nm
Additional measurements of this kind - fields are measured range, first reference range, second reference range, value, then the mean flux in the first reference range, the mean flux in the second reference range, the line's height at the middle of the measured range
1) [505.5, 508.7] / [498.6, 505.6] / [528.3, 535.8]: 0.156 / 4.35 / 6.49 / 4.71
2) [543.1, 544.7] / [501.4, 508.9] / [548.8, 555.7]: -0.279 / 4.42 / 6.91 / 6.47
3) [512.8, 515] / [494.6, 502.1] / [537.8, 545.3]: 0.363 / 4.41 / 7.38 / 5.48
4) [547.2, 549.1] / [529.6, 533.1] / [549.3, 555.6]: -0.062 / 6.36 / 6.87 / 6.77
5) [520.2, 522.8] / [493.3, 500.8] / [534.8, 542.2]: 0.560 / 4.64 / 7.28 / 6.2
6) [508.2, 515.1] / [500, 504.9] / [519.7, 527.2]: 0.263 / 4.27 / 5.35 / 4.74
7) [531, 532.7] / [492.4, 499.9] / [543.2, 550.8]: -0.102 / 4.81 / 6.82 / 6.22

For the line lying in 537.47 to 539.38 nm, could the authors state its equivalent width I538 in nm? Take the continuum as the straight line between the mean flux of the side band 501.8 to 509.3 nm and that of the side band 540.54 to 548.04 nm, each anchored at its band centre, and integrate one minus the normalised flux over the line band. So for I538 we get -0.321 nm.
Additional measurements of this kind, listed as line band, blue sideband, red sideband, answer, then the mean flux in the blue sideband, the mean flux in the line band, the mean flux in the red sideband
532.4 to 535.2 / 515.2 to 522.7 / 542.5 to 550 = -0.25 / 4.37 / 6.28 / 6.91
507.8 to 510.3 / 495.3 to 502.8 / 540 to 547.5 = 0.16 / 4.26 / 4.58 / 7.03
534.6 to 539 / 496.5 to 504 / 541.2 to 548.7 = -0.45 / 4.33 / 7.23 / 7.05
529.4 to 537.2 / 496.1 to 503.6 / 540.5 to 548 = -0.26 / 4.32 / 6.56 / 7.01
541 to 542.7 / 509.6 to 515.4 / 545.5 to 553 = -0.40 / 4.51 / 7.77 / 6.74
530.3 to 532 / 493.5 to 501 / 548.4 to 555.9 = -0.18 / 4.6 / 6.69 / 6.93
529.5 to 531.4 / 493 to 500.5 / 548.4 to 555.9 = -0.10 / 4.71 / 6.39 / 6.93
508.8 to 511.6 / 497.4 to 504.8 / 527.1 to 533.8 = 0.22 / 4.35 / 4.57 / 6.36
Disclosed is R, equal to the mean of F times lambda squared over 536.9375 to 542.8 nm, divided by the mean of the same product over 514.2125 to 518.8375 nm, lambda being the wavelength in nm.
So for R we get 1.99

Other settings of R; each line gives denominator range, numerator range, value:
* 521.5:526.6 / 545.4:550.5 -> 1.26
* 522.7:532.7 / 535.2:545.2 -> 1.26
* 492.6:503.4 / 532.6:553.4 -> 1.80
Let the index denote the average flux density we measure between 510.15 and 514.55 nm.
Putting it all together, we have 4.53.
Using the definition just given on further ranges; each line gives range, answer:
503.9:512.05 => 4.53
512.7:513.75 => 4.49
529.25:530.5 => 6.27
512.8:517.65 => 4.35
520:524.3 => 5.29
